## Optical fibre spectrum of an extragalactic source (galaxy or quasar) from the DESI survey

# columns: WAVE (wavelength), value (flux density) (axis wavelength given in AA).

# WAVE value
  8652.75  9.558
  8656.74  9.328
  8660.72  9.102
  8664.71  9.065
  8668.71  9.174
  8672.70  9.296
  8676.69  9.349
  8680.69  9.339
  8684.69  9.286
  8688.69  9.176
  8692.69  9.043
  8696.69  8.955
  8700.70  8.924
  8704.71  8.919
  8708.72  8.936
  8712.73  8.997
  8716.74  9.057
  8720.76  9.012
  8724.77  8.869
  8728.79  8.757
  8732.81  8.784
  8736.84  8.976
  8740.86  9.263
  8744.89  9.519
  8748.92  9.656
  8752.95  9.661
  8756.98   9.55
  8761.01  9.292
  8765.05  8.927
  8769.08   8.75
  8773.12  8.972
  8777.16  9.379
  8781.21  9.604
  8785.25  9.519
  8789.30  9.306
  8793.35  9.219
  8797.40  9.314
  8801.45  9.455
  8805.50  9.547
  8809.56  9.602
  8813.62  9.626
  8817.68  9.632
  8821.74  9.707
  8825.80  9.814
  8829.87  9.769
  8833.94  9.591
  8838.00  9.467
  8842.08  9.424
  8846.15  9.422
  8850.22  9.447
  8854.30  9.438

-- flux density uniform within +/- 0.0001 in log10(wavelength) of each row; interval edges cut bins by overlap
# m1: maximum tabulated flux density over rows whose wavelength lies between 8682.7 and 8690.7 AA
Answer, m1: 9.286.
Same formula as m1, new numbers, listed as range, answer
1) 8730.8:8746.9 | 9.519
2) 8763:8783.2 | 9.604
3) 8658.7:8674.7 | 9.296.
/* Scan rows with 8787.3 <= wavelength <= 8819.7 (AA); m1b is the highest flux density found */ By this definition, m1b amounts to 9.632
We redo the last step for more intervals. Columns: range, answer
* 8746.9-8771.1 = 9.661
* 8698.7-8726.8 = 9.057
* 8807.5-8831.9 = 9.814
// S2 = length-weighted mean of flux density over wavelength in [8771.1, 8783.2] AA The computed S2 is 9.31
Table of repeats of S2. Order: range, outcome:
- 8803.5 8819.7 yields 9.6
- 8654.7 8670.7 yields 9.16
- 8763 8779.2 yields 9.01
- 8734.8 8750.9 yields 9.35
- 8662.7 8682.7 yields 9.24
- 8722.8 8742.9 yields 8.93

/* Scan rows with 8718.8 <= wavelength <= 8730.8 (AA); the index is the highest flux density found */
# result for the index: 9.012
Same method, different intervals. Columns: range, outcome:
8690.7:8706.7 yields 9.043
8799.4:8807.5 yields 9.547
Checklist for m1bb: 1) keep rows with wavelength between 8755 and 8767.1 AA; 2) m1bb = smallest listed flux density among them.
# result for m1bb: 8.927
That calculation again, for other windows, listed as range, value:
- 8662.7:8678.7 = 9.065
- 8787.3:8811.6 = 9.219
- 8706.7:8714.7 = 8.936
